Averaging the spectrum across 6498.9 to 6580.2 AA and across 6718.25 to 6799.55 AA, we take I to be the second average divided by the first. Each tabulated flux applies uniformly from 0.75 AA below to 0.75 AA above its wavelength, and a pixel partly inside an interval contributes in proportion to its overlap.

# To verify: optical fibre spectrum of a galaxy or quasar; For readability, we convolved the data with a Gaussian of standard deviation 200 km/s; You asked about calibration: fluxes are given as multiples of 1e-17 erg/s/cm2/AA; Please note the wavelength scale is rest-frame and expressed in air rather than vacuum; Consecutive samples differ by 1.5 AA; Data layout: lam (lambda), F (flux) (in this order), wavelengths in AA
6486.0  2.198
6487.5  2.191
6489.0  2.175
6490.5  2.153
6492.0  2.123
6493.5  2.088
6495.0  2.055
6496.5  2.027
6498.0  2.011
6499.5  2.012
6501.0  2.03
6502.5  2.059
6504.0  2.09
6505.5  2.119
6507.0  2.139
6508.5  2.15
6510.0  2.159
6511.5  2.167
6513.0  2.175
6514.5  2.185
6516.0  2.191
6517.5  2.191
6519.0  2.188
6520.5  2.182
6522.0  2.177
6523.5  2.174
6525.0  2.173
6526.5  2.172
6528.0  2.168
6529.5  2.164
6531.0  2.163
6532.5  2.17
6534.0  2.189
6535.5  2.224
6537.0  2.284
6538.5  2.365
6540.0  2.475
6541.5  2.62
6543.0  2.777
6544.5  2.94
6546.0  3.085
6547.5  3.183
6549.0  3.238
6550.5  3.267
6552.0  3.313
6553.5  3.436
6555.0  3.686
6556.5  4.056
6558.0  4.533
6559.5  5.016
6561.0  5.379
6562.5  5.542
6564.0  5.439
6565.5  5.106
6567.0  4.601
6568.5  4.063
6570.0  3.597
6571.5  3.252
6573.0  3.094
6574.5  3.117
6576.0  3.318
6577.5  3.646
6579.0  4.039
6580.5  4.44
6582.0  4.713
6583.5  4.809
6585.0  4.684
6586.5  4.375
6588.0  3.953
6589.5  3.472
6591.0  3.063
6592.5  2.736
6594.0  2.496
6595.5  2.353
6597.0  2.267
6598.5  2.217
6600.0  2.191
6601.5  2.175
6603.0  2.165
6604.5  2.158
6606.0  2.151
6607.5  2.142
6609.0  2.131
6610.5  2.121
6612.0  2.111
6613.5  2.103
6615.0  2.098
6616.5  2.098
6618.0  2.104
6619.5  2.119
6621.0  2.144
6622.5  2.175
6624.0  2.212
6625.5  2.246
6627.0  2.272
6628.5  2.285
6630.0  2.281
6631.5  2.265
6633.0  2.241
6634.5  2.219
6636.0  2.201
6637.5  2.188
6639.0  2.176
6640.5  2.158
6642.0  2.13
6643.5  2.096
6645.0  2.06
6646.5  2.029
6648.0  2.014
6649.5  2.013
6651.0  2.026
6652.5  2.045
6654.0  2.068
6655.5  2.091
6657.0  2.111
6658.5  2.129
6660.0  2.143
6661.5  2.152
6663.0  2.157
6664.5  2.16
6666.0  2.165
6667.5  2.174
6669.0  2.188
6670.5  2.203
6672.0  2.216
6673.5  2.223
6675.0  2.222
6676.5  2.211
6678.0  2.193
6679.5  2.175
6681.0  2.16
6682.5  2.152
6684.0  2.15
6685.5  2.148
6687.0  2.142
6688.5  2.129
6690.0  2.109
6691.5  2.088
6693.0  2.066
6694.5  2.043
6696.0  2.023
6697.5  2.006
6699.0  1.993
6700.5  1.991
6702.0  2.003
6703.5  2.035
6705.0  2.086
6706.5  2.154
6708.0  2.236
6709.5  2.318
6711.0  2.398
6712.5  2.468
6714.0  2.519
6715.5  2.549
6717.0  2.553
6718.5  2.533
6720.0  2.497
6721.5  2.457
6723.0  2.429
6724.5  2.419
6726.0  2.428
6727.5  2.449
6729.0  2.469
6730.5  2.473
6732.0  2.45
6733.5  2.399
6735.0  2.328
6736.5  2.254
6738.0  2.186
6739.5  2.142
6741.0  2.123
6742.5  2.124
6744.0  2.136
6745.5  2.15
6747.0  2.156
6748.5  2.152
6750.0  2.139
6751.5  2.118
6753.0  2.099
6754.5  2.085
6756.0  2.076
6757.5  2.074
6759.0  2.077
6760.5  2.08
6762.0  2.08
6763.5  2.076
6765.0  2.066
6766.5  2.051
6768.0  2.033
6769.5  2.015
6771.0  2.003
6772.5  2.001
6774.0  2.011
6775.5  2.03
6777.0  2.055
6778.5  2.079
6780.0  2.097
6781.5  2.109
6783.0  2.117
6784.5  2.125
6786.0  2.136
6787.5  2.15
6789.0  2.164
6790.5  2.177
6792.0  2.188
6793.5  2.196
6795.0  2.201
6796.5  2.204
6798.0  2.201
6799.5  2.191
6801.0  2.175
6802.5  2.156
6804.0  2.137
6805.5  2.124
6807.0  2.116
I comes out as 0.73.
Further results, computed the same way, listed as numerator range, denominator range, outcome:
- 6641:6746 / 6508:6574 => 0.72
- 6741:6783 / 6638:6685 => 0.97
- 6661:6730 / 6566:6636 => 0.79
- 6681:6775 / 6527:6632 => 0.72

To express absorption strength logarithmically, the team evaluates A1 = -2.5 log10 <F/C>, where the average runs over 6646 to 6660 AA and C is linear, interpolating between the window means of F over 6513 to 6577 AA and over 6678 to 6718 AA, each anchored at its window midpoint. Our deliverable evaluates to 0.19 mag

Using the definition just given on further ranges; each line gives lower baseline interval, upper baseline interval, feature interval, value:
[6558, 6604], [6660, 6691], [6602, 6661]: 0.32 mag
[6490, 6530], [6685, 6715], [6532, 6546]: -0.17 mag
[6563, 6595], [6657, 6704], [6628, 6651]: 0.30 mag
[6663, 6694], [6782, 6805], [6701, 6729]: -0.10 mag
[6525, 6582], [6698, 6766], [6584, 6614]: 0.17 mag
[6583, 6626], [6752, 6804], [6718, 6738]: -0.08 mag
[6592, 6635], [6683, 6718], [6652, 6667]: 0.04 mag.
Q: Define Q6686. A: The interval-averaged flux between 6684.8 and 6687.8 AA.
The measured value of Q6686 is 2.14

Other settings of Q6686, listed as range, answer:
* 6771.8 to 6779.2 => 2.04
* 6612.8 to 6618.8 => 2.1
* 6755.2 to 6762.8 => 2.08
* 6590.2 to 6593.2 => 2.91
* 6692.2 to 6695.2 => 2.06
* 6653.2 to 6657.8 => 2.09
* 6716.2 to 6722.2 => 2.51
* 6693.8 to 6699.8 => 2.02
